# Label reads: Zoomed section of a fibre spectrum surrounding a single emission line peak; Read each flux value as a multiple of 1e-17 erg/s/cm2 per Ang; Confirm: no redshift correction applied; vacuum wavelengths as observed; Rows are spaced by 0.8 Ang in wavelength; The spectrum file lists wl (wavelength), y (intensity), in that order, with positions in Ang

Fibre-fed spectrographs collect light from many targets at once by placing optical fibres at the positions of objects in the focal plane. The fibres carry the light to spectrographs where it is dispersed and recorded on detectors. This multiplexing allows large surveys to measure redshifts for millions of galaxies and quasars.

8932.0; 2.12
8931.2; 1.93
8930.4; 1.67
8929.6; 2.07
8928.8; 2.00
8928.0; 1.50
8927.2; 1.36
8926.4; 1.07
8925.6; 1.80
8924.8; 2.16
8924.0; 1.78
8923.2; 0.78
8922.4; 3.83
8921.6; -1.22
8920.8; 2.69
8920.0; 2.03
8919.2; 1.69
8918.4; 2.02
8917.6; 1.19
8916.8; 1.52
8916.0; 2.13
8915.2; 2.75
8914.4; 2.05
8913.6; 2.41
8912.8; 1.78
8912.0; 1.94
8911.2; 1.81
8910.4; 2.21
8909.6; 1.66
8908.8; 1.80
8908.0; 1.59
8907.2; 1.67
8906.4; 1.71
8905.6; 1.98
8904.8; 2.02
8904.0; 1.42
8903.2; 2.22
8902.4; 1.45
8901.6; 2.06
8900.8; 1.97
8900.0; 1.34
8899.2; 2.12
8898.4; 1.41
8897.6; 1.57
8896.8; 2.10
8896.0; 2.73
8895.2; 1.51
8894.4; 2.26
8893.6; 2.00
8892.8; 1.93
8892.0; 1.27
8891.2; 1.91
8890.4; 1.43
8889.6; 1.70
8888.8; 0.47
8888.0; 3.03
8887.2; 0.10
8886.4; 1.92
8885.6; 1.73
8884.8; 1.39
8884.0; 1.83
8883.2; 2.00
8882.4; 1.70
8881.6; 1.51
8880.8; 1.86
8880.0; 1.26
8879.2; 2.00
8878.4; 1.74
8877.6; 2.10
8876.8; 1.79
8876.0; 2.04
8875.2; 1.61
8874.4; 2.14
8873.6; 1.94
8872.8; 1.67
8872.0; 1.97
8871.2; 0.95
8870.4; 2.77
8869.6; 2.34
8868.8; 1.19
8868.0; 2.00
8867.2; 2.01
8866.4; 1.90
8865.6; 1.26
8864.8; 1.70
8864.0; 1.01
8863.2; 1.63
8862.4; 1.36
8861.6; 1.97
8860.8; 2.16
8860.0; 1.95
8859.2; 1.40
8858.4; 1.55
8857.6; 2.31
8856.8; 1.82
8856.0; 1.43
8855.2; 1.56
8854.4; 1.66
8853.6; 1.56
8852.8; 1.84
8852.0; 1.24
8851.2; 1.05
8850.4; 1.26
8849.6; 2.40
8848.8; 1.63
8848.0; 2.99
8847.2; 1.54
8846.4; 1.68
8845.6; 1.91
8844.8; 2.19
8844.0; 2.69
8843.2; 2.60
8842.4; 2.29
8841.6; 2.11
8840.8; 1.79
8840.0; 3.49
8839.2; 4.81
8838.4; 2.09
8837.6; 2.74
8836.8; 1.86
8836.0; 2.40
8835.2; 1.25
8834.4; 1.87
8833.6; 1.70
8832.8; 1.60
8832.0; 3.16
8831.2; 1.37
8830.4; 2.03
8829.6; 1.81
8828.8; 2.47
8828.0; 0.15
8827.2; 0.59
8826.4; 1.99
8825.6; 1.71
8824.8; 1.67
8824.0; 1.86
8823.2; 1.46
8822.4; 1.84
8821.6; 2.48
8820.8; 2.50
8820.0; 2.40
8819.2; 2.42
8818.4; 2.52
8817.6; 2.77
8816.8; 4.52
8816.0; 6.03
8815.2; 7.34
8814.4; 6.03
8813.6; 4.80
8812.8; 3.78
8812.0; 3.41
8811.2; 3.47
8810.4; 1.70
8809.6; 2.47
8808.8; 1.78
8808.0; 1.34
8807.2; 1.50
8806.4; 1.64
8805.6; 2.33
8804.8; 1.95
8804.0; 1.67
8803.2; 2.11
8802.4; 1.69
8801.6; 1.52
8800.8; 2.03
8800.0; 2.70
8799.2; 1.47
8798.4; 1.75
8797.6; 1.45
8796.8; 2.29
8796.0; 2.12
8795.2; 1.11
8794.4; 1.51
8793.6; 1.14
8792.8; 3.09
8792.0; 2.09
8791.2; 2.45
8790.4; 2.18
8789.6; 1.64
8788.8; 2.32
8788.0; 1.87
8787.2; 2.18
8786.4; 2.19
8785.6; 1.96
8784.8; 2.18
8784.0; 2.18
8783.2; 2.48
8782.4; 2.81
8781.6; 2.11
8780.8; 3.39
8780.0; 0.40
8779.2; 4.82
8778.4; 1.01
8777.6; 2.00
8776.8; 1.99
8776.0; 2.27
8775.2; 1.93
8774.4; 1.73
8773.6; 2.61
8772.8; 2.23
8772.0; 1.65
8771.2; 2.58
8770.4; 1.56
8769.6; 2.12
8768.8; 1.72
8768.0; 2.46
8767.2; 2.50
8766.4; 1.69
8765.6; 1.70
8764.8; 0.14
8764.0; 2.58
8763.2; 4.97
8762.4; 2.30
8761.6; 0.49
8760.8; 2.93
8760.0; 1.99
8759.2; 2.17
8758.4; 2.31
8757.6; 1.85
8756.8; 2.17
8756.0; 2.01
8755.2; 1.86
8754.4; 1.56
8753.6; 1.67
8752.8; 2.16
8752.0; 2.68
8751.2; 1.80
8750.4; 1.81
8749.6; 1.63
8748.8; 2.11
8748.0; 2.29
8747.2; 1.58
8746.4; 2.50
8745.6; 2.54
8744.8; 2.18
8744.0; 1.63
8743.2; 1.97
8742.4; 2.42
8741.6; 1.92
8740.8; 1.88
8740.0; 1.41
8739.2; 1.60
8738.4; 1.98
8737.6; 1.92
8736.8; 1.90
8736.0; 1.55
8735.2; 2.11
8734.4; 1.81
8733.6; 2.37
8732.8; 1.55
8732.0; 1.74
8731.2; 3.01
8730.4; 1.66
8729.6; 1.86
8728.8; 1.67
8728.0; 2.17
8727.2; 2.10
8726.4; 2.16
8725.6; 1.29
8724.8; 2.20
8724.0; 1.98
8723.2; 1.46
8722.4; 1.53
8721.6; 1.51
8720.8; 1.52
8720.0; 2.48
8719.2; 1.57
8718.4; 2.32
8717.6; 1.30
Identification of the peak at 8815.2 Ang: Halpha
